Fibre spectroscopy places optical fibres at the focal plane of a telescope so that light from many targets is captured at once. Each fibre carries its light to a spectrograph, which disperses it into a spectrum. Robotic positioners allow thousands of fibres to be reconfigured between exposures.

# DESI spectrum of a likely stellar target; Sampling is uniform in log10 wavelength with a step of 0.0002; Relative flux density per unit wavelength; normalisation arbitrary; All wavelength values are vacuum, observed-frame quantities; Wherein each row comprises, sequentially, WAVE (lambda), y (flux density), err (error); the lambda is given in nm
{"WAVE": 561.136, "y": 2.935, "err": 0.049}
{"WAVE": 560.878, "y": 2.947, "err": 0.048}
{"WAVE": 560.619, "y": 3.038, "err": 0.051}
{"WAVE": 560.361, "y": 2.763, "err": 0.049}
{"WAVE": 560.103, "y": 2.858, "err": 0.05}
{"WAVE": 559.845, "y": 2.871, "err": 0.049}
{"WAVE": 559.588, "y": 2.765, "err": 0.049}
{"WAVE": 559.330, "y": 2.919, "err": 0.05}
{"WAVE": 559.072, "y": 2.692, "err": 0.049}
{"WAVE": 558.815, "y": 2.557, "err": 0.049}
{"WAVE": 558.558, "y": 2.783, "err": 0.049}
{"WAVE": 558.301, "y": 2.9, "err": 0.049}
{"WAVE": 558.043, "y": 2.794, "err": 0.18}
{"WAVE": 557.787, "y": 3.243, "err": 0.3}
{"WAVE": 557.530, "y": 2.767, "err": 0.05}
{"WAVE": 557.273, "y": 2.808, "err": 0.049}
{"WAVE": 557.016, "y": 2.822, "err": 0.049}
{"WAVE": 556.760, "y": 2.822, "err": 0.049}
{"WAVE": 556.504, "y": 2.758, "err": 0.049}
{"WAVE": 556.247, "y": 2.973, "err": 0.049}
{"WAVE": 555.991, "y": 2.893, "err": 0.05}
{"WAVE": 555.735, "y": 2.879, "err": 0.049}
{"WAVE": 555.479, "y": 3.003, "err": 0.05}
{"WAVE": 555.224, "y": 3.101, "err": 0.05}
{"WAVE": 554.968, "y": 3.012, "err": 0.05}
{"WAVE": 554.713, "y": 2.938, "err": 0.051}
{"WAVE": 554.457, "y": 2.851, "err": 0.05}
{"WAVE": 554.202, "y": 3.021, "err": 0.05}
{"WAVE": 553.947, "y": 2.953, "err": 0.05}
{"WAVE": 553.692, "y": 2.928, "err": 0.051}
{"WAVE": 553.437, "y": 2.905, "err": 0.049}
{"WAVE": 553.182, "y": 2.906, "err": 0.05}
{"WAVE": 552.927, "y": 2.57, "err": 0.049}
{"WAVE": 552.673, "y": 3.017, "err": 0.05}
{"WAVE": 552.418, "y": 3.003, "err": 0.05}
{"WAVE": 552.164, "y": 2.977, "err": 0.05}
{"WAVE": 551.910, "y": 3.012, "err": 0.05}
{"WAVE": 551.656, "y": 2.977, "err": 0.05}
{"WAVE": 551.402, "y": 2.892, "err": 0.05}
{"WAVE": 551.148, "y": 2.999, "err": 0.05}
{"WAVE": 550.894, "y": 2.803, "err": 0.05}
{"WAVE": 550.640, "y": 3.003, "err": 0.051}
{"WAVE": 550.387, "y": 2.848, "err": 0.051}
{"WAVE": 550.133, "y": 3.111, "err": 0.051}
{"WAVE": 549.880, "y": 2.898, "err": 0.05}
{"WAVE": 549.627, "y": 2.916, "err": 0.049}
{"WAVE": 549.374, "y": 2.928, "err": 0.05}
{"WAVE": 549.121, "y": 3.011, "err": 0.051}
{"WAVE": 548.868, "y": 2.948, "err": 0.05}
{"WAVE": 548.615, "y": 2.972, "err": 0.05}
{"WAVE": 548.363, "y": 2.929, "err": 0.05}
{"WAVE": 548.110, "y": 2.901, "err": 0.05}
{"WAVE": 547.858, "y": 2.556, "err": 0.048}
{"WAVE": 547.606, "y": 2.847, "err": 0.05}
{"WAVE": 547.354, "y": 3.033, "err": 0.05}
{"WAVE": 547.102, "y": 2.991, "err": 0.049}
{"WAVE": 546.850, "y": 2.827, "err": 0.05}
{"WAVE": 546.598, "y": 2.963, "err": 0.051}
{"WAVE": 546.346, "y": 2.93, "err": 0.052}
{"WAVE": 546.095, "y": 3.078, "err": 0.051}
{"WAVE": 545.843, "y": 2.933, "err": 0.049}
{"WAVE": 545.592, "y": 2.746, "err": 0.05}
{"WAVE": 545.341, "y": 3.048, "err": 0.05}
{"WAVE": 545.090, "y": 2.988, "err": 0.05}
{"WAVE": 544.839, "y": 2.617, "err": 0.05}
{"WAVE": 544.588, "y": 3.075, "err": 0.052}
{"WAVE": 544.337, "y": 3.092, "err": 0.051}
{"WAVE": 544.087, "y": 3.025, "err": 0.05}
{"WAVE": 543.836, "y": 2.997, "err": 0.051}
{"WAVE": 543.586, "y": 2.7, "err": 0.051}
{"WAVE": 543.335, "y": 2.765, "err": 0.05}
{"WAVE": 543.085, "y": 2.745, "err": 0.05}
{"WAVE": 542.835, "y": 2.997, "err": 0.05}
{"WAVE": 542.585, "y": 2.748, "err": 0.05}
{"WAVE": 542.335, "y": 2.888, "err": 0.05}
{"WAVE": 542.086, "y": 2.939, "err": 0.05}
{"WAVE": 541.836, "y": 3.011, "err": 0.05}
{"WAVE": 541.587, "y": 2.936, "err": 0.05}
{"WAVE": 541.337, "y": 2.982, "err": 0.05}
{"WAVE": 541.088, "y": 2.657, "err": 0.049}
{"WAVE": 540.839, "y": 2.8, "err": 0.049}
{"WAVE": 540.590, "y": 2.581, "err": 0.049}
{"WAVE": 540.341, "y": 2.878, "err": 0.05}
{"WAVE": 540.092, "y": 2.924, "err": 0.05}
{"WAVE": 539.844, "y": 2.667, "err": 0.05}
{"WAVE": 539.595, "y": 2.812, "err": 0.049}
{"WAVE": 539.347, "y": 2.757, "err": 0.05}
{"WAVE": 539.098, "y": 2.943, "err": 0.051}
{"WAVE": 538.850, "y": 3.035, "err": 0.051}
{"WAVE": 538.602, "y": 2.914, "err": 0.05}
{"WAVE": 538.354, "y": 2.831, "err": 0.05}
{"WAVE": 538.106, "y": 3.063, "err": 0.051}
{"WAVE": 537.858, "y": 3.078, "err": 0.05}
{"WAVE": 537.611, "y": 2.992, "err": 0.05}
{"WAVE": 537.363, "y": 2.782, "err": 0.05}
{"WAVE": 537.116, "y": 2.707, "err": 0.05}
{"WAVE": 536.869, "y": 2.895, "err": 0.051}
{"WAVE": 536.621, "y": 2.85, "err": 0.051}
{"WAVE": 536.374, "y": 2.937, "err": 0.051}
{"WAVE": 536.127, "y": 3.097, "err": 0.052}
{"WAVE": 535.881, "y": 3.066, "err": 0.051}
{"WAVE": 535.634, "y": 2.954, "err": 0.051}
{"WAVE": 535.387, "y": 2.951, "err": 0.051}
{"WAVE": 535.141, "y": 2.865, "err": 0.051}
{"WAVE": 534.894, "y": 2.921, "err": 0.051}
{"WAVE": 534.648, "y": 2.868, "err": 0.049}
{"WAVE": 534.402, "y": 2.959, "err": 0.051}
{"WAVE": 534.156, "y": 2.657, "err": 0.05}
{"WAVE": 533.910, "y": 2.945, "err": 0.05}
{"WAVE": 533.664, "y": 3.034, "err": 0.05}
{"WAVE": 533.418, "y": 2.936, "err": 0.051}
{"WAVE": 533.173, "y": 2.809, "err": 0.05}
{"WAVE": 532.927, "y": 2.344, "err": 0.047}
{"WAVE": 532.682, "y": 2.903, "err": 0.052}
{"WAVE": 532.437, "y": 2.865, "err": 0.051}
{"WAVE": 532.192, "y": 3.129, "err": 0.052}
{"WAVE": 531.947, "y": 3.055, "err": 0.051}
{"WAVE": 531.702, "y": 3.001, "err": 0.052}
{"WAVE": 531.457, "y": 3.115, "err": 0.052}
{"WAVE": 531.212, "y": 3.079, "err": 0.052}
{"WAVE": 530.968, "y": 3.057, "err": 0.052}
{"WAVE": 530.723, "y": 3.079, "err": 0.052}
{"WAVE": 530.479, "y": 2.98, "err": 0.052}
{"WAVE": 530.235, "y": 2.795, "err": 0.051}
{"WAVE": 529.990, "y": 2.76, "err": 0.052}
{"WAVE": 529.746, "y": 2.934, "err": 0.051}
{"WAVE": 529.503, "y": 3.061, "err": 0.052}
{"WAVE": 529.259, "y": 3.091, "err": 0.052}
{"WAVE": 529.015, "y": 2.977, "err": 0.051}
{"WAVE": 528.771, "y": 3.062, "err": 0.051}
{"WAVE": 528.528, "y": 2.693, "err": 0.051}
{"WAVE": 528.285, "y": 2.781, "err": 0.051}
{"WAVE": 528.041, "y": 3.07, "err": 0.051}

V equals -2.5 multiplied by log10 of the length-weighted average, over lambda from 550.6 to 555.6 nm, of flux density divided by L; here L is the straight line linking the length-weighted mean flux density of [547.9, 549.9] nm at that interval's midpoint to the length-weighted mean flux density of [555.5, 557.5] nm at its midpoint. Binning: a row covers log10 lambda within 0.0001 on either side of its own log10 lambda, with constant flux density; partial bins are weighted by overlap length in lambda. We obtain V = -0.02 mag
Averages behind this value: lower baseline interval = 2.92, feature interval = 2.94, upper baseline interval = 2.85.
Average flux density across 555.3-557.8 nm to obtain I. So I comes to 2.88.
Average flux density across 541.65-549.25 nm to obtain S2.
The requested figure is 2.91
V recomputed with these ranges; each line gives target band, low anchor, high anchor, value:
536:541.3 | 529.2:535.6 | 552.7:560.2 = 0.02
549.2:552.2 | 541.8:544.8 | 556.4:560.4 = -0.03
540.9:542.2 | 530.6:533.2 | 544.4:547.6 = 0.02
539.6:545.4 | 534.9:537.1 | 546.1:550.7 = 0.02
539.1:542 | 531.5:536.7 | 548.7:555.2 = 0.04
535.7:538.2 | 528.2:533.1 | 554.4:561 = -0.01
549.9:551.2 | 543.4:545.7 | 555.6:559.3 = -0.02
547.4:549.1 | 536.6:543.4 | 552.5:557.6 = 0.00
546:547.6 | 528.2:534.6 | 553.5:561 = -0.02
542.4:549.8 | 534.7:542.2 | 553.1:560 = -0.01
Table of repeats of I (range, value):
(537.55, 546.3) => 2.89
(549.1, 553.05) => 2.93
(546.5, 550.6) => 2.92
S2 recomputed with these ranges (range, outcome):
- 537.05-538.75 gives 2.92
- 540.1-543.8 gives 2.84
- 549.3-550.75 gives 2.95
